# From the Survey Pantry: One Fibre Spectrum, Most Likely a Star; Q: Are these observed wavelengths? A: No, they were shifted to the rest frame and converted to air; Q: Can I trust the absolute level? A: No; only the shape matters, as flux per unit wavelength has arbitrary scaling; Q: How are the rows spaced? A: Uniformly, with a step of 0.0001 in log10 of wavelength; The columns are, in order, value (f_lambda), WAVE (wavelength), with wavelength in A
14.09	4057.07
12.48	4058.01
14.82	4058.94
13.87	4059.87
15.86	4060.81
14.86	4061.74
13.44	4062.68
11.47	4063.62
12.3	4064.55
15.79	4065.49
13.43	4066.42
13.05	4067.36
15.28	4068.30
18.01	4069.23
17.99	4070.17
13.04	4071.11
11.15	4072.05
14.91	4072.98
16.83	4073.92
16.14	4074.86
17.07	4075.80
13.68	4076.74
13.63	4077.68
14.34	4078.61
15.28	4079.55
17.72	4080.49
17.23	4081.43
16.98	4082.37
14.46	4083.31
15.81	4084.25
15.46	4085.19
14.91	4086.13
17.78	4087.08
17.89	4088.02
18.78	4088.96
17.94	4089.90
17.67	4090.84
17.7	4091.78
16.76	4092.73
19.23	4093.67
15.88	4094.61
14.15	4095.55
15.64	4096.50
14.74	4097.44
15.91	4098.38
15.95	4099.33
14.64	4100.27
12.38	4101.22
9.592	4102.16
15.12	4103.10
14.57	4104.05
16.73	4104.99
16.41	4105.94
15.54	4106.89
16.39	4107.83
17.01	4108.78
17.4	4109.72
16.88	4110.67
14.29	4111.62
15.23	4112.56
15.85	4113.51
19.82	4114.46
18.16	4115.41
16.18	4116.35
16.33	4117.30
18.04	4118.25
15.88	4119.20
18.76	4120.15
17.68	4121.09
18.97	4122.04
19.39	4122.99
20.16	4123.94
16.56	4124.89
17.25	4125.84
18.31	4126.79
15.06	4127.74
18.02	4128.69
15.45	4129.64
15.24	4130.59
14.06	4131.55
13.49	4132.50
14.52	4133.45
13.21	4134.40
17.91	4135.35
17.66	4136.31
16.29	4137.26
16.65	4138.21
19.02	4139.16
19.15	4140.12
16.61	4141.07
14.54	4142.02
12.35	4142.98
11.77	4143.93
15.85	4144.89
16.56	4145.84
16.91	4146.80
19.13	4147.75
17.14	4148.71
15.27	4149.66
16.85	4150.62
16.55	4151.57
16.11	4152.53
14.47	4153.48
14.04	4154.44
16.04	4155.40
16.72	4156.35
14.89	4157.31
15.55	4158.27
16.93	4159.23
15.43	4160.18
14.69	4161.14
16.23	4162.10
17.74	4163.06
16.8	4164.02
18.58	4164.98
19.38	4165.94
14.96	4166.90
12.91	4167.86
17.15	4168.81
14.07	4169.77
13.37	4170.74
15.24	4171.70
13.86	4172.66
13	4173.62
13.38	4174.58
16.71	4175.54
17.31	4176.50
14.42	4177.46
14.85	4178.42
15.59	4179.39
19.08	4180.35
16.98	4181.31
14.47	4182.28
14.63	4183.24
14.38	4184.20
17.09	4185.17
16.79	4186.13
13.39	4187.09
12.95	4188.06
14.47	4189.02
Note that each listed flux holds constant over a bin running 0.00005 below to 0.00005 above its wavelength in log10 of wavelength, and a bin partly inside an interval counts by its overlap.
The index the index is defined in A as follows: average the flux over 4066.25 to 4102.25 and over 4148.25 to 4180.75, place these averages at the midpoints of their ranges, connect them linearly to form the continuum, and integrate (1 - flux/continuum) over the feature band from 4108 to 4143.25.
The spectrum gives -2.2 A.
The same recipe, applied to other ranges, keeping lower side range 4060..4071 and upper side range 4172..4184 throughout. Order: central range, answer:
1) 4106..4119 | -1.54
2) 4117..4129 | -2.22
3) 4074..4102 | -2.39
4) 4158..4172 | -0.64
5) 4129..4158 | -1.37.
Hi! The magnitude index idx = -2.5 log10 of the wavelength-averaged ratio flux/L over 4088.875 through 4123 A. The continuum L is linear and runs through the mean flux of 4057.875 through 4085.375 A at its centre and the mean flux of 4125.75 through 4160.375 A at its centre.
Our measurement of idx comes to -0.06 mag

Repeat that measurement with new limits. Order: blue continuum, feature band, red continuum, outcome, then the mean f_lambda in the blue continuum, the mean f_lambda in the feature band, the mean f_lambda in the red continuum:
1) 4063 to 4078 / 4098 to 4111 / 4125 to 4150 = 0.004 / 14.6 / 15.3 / 16.1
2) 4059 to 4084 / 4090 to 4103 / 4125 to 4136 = -0.015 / 14.9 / 15.5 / 15.7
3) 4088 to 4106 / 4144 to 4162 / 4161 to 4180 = -0.024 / 15.8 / 16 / 15.5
